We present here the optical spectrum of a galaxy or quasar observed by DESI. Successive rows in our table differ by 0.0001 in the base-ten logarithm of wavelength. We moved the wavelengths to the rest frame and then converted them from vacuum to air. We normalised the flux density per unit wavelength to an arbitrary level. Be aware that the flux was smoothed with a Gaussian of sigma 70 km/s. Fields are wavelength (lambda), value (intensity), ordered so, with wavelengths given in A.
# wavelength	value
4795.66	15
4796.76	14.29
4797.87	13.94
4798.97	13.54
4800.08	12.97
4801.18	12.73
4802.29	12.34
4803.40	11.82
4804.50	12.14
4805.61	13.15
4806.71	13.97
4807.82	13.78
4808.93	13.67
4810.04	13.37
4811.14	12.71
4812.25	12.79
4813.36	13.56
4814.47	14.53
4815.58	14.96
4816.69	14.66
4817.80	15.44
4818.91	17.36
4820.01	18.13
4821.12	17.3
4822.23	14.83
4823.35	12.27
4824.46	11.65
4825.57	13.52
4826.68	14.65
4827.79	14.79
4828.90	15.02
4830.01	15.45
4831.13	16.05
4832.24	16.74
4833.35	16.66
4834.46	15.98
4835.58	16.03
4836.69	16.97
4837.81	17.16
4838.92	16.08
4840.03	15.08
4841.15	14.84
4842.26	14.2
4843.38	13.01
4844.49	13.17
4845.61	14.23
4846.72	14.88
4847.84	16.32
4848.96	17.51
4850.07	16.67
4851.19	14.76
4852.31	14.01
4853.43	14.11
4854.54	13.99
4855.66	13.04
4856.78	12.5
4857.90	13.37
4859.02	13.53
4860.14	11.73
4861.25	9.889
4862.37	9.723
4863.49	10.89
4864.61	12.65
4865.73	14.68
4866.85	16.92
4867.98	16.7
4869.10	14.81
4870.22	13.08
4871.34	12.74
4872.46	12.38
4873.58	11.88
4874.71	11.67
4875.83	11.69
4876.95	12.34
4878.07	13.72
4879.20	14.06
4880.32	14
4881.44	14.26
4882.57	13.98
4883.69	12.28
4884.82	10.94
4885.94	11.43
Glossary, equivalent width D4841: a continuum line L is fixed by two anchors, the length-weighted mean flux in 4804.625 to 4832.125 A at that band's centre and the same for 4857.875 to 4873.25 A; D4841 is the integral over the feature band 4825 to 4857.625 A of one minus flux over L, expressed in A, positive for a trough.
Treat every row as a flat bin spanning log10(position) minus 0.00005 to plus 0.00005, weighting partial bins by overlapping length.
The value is -3.01 A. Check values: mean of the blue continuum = 14.5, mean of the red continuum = 13.1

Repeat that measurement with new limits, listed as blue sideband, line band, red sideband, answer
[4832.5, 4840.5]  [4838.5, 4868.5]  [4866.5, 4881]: 2.0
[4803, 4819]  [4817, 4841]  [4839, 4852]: -1.9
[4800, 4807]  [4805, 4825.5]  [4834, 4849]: -1.2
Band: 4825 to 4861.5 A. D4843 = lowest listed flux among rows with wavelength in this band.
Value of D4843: 9.889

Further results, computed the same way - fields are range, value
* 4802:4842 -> 11.65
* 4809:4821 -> 12.71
